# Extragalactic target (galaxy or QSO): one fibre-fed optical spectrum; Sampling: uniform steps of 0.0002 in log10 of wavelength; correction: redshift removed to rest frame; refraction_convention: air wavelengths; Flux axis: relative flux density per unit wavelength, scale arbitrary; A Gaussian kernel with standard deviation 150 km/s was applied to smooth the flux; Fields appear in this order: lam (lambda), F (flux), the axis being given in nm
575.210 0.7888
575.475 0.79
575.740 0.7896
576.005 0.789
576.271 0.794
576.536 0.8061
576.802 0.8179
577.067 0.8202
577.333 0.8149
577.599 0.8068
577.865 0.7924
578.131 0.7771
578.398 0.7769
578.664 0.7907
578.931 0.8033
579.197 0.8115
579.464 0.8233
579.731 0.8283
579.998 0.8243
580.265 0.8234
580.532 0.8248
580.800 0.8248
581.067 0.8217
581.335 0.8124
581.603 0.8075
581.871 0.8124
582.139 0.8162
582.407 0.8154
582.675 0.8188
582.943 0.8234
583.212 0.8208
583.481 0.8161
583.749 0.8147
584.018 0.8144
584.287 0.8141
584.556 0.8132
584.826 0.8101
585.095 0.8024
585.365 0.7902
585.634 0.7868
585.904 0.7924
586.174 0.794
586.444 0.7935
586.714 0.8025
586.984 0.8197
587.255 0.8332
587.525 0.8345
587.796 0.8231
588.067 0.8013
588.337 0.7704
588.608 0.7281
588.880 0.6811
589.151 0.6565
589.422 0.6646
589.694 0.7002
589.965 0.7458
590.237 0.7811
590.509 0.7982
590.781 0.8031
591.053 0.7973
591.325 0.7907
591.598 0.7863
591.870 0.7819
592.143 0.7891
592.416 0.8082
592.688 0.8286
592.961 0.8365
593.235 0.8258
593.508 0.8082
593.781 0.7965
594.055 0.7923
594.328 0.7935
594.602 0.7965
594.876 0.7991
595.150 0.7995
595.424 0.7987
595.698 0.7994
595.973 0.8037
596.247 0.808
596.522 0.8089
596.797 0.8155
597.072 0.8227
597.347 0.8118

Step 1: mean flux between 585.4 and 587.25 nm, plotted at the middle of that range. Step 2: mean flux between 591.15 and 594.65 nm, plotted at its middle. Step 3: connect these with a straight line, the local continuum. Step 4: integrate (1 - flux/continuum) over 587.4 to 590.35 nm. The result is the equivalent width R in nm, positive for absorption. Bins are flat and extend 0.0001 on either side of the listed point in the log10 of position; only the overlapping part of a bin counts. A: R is 0.21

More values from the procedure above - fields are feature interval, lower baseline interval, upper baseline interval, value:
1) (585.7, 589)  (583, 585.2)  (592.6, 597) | 0.09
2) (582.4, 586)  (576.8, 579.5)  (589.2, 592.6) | -0.11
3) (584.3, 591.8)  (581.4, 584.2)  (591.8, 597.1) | 0.30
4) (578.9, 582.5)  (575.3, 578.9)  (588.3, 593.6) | -0.13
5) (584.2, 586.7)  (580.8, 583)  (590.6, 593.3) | 0.04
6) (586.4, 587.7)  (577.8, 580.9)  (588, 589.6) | -0.16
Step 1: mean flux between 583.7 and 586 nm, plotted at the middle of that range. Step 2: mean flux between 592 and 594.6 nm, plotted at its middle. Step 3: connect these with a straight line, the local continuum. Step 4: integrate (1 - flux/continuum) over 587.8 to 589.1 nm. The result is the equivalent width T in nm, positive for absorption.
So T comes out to 0.09 nm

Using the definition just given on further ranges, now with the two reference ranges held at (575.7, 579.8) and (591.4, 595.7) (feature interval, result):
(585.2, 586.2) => 0.01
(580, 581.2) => -0.03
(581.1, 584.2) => -0.05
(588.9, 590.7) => 0.18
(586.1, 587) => 0.00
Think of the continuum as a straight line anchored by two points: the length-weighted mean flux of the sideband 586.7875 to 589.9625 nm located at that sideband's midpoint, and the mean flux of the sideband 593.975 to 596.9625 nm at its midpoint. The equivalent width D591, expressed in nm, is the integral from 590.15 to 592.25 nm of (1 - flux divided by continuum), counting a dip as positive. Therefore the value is -0.05 nm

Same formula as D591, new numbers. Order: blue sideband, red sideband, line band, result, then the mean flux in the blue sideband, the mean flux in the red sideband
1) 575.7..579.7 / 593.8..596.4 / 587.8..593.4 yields 0.21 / 0.802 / 0.799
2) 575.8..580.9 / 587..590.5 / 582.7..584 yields -0.06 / 0.807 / 0.756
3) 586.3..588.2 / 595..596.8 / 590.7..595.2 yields 0.03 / 0.815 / 0.804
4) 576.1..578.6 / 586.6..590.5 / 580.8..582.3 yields -0.06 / 0.8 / 0.761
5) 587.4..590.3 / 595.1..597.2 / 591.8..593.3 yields -0.07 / 0.743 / 0.807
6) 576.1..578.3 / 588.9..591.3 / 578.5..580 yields -0.04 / 0.803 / 0.743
